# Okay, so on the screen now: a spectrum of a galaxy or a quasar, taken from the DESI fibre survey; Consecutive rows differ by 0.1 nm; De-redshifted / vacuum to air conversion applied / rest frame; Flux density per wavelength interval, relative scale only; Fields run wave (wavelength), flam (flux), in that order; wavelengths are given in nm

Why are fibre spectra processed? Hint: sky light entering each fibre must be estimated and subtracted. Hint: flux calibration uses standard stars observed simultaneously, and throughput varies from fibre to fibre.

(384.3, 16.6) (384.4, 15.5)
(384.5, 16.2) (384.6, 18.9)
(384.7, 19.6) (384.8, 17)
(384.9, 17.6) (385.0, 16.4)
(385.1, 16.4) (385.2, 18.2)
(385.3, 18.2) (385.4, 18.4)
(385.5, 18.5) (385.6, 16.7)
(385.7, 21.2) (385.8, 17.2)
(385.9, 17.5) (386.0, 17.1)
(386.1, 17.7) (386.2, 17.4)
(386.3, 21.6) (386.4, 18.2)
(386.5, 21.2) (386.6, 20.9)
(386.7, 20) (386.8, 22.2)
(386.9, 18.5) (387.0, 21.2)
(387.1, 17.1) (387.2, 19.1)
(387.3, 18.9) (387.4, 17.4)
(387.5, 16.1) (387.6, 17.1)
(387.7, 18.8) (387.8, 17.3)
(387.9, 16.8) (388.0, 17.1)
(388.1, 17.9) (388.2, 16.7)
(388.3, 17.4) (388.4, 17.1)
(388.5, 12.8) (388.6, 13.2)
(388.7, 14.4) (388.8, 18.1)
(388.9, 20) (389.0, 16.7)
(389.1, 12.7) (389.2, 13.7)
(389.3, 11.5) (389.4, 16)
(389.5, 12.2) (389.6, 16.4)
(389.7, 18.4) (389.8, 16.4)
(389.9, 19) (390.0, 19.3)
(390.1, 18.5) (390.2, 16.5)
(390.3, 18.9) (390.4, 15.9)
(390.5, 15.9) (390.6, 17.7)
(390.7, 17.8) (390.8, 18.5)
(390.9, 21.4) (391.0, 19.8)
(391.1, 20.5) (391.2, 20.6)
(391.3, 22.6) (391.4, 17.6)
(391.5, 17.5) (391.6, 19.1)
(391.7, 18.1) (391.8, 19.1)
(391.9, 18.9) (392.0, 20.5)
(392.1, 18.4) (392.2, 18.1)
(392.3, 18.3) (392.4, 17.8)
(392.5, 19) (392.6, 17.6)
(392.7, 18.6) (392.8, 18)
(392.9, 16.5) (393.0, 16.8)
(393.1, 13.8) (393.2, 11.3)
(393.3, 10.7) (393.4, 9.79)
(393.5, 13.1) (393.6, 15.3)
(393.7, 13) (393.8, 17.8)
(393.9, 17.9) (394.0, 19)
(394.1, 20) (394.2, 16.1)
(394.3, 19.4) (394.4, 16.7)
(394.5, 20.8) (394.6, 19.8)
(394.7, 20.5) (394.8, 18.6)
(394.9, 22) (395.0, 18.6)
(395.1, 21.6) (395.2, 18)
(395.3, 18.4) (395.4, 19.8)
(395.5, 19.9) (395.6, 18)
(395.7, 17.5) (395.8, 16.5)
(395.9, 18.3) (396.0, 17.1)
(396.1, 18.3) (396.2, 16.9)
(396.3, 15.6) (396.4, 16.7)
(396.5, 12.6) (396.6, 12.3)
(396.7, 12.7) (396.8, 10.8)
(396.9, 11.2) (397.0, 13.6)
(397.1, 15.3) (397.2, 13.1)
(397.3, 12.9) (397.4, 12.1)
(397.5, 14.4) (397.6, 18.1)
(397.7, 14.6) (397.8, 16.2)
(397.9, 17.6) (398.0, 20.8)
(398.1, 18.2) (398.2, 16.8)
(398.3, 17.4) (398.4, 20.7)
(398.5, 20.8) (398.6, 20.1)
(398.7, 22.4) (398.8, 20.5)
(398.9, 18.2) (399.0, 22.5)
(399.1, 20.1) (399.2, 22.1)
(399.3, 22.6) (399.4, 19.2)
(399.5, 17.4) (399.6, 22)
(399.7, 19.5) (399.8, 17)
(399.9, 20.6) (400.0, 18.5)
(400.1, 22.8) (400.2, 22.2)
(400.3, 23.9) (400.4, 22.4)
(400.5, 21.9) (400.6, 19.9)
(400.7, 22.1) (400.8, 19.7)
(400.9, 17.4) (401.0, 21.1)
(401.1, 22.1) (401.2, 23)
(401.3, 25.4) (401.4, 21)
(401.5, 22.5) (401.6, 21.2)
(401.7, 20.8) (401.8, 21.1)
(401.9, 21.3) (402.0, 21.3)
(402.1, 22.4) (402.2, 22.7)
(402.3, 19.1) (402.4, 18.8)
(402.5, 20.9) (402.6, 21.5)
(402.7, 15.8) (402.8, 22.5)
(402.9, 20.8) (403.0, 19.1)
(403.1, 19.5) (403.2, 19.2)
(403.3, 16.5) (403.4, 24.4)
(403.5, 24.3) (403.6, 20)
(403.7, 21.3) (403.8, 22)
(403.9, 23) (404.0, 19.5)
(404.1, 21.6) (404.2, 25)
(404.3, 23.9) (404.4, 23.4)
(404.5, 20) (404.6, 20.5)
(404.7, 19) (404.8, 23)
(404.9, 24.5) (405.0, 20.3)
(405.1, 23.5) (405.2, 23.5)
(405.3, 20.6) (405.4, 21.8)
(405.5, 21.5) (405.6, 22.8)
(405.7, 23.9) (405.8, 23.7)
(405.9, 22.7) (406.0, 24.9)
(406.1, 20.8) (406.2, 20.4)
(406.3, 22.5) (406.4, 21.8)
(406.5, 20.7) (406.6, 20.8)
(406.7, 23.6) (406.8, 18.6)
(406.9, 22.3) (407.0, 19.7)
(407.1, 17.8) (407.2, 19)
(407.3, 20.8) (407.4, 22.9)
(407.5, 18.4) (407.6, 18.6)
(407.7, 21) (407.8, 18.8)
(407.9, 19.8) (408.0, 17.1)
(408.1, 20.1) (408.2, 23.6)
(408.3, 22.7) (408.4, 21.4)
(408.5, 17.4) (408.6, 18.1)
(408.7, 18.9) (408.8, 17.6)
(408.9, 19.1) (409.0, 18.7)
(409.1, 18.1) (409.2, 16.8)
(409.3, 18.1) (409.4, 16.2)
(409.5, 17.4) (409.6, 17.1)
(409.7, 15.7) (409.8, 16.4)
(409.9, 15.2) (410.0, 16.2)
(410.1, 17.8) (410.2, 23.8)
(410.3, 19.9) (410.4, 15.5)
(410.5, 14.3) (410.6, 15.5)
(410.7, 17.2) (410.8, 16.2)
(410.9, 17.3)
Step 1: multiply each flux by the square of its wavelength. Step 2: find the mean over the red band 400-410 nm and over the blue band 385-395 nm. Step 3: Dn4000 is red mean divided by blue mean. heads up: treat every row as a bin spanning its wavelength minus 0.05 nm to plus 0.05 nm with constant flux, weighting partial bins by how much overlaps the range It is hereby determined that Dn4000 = 1.27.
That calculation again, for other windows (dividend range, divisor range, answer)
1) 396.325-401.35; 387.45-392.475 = 1.11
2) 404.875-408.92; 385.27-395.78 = 1.28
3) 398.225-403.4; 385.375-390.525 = 1.27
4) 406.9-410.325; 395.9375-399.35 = 1.18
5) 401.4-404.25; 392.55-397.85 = 1.34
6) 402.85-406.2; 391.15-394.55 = 1.34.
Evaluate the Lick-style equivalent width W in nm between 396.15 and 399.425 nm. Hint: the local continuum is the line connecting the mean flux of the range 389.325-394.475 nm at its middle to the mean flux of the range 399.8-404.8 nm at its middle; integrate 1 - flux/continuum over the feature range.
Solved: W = 0.443 nm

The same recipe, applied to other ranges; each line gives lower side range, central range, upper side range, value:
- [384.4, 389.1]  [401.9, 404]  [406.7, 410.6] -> -0.25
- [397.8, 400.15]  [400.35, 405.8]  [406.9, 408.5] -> -0.40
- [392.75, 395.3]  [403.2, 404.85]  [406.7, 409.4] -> -0.25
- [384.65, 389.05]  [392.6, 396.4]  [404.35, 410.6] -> 0.29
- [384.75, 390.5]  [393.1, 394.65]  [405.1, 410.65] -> 0.19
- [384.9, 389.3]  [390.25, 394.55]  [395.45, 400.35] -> 0.03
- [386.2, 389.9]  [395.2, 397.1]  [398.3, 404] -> 0.34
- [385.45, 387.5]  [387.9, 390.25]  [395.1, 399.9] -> 0.30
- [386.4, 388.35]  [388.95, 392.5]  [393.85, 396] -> 0.18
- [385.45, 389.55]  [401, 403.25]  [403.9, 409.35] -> -0.11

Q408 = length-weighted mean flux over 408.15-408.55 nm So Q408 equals 21.3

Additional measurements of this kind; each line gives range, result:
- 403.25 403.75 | 21.3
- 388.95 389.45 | 14.1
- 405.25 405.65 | 21.7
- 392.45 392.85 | 18.3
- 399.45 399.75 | 19.6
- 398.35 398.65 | 20.5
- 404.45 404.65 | 20.3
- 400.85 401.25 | 20.9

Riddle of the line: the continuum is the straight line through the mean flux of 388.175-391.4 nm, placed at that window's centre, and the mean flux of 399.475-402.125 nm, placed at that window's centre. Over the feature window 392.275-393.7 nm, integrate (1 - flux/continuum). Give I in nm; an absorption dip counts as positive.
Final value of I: 0.23 nm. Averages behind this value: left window 17.1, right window 21.2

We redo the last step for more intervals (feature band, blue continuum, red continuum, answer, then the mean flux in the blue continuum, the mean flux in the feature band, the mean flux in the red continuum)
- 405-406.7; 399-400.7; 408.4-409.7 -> -0.30 nm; 20.8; 22.2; 17.8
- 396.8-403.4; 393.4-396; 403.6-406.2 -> 0.26 nm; 18.1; 19.5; 22.2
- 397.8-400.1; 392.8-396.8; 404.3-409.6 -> -0.21 nm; 16.8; 19.8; 20.6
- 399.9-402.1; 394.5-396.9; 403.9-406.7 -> -0.17 nm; 17.4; 21.5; 22.1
